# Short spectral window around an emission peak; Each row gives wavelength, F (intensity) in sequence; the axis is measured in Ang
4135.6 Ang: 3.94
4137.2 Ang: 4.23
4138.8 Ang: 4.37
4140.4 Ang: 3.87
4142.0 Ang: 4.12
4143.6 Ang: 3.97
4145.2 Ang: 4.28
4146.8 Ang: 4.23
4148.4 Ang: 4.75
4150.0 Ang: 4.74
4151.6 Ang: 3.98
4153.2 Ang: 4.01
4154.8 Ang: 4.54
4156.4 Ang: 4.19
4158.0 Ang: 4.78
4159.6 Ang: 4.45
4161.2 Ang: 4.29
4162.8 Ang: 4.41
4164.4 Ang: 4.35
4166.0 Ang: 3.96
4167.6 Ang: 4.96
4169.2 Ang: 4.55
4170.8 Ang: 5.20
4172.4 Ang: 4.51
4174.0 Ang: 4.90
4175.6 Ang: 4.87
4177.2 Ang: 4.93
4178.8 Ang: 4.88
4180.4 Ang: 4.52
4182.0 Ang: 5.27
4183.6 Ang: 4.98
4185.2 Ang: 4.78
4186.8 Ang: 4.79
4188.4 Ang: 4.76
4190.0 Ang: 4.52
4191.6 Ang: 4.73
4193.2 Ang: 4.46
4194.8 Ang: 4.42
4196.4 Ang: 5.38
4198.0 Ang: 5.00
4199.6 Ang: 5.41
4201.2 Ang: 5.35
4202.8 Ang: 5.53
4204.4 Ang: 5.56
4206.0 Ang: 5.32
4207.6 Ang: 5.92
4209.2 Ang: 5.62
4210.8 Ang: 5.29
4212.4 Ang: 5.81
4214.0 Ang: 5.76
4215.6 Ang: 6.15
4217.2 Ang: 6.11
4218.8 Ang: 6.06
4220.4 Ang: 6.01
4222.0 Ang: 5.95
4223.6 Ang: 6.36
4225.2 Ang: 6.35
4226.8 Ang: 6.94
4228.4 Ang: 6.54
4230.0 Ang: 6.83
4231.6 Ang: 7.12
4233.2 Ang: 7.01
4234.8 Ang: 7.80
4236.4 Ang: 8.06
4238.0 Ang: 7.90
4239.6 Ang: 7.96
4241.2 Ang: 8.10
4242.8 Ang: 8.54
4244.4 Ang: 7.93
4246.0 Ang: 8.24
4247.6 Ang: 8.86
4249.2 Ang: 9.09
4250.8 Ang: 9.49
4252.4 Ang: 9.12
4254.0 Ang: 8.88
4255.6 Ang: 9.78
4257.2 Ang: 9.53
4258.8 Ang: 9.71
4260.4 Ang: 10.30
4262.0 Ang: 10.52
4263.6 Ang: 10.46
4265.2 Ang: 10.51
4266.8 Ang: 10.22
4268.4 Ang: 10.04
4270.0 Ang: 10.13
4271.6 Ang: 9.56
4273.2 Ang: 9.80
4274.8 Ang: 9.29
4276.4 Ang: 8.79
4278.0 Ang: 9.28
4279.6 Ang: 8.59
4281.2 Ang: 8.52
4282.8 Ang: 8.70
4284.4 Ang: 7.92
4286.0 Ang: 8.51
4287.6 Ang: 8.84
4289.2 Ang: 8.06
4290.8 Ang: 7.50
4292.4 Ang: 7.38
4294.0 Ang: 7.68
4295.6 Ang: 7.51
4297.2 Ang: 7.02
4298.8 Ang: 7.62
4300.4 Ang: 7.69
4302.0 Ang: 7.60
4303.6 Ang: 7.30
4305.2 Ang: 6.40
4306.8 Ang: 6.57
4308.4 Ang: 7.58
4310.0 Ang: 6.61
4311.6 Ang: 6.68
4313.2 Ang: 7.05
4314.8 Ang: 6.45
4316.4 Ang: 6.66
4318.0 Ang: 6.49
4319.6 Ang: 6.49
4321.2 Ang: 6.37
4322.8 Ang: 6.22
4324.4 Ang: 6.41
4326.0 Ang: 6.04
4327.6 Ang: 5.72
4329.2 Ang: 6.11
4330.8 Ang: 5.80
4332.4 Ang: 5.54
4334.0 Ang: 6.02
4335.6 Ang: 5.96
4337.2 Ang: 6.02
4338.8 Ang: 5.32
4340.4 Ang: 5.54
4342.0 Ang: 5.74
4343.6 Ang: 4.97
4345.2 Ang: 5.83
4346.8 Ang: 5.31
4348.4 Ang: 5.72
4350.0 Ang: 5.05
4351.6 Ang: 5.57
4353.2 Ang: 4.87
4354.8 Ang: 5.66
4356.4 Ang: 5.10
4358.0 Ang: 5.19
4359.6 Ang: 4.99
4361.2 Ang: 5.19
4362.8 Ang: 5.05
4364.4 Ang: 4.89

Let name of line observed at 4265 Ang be C IV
